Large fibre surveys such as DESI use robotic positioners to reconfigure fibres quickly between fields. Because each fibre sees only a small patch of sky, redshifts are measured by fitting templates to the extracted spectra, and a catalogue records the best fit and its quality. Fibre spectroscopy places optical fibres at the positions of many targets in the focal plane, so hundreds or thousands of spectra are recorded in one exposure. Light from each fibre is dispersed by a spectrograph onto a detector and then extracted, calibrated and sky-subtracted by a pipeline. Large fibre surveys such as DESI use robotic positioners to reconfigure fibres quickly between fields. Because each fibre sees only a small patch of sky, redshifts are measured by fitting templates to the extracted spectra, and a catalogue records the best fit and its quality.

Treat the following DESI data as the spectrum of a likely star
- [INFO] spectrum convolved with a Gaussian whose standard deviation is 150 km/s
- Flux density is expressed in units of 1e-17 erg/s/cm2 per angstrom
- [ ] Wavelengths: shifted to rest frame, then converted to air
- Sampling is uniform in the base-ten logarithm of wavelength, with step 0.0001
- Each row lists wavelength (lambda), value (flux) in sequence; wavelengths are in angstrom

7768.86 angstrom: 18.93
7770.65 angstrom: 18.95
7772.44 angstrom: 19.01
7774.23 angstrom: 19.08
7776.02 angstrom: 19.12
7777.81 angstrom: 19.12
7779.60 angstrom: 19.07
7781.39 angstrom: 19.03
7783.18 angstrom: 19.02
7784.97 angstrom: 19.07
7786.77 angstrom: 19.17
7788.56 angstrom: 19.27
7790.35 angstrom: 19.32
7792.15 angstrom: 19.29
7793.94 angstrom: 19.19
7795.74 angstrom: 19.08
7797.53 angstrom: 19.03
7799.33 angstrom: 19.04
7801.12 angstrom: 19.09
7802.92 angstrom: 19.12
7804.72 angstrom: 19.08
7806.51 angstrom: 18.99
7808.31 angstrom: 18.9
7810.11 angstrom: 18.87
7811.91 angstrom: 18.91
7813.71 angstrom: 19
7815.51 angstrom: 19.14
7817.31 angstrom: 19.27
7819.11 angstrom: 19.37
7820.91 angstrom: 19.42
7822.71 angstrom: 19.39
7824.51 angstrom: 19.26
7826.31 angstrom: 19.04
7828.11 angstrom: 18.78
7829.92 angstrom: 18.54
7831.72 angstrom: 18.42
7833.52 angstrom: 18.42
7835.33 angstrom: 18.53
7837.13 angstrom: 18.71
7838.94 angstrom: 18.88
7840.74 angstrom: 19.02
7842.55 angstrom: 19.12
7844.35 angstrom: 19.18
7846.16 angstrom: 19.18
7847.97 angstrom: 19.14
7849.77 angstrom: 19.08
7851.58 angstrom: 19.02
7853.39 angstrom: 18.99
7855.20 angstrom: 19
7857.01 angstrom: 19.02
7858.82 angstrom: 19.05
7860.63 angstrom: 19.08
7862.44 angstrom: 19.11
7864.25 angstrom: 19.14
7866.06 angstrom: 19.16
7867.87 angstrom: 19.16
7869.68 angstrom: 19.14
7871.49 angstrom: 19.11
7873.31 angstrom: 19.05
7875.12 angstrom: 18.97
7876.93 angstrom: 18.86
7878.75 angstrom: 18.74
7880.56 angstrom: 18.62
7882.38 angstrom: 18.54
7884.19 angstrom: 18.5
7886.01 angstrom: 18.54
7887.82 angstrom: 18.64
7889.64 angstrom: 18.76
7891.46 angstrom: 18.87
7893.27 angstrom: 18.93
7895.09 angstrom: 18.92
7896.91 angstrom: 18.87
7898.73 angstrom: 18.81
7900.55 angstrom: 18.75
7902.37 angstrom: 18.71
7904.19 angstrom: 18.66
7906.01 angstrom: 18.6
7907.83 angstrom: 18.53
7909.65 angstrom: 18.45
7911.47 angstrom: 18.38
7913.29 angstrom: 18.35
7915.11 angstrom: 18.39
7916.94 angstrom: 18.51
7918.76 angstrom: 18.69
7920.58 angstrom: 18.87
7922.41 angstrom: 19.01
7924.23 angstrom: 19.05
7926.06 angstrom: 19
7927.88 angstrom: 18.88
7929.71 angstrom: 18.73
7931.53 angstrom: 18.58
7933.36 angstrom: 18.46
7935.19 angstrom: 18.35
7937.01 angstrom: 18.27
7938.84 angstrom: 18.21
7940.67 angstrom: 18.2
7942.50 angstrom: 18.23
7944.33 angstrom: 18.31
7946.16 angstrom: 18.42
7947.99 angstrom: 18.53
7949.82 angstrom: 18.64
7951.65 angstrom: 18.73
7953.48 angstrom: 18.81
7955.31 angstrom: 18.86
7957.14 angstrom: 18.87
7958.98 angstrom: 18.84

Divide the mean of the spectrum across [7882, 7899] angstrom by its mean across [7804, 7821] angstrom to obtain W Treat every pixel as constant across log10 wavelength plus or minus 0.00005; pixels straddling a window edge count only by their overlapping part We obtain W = 1.0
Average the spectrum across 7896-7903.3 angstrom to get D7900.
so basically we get 18.8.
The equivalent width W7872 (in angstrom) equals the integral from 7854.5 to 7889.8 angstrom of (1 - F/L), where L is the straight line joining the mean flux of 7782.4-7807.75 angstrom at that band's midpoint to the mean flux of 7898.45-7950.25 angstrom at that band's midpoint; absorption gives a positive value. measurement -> -0.2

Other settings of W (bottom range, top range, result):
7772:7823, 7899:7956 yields 0.97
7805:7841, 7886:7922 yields 0.99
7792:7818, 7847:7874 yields 1.00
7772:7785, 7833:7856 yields 0.99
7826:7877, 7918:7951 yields 0.98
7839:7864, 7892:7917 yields 0.98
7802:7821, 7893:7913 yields 0.98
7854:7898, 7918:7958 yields 0.99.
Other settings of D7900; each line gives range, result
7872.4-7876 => 19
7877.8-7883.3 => 18.6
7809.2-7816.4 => 19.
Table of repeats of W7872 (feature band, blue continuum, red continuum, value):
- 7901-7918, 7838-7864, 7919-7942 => 0.2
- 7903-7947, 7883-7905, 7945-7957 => 0.4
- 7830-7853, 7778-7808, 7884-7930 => 0.1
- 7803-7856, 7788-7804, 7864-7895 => 0.1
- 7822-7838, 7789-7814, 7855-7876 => 0.2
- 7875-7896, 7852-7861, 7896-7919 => 0.0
